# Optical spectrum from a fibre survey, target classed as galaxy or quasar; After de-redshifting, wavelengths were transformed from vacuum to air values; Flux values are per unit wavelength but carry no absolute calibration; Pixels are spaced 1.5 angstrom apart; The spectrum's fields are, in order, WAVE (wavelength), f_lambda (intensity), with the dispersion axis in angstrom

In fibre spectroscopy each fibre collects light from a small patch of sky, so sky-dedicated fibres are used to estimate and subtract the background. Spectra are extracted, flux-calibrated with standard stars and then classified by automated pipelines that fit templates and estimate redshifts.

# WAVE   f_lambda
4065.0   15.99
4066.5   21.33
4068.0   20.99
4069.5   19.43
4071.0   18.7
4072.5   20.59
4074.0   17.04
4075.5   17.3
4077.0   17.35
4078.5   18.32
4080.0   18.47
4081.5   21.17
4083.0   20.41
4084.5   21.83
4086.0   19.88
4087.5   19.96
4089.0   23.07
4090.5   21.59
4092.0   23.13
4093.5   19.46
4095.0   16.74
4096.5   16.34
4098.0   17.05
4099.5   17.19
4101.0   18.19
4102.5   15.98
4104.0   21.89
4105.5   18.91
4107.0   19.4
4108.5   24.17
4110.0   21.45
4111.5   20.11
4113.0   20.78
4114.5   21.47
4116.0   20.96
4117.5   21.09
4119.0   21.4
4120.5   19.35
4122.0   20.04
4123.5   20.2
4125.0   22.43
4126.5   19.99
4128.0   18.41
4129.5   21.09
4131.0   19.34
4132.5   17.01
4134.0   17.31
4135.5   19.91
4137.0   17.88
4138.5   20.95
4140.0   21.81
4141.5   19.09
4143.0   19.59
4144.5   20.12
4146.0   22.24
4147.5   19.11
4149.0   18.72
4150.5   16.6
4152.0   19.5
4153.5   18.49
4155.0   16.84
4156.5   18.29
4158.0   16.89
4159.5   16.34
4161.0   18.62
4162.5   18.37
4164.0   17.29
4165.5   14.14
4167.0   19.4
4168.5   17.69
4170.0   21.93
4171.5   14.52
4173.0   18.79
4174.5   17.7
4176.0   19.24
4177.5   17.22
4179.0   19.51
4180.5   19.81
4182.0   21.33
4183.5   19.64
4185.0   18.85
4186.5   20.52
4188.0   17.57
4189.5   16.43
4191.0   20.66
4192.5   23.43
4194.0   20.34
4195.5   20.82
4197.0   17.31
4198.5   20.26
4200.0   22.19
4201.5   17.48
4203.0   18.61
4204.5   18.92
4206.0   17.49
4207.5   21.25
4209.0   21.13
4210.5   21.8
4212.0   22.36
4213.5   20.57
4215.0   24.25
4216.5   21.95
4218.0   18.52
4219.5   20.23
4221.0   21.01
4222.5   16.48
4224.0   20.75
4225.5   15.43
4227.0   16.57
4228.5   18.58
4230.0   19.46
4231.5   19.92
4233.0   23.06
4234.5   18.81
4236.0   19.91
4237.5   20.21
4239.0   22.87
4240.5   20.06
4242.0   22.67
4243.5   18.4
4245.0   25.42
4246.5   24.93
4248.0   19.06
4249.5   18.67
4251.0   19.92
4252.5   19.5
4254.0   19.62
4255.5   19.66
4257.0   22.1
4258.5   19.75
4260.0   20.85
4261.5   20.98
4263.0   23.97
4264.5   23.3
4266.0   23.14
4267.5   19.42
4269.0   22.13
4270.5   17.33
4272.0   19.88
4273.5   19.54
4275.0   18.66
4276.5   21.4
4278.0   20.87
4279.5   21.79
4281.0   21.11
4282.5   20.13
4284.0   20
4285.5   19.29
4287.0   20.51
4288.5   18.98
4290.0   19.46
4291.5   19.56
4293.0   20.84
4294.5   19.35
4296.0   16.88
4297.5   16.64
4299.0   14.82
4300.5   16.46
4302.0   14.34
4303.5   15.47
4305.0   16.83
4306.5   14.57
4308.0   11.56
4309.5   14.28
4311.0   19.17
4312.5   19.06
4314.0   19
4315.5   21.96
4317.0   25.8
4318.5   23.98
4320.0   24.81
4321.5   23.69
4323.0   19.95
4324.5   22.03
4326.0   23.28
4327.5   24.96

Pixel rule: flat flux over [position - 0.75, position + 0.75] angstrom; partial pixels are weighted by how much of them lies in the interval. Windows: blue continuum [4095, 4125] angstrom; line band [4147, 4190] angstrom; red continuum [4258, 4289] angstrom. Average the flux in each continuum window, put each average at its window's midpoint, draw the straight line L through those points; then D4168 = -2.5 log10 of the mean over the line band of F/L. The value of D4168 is 0.10 mag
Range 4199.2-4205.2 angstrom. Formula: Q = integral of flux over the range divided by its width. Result 19.3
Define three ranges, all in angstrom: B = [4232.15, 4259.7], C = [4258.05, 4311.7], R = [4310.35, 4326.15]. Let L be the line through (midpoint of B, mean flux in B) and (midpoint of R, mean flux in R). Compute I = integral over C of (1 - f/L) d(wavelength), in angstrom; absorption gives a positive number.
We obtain 6.2 angstrom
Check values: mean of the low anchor 20.8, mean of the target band 19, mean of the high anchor 22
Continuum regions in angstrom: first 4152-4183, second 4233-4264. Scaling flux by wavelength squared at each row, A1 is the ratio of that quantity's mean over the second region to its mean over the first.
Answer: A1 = 1.2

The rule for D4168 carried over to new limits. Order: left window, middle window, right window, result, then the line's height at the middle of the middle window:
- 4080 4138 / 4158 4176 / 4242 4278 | 0.144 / 20.2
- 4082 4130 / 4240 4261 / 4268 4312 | -0.112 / 18.7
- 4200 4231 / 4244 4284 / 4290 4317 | -0.134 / 18.4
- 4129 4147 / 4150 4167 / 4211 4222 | 0.148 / 20.1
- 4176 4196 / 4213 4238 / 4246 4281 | 0.025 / 20.2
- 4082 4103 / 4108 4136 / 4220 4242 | -0.047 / 19.5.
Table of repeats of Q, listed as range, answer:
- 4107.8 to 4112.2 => 21.9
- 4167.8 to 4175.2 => 18.1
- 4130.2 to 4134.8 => 17.9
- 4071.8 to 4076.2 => 18.3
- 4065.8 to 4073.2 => 20.2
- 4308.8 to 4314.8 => 17.9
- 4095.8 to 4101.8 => 17.2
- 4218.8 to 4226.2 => 18.8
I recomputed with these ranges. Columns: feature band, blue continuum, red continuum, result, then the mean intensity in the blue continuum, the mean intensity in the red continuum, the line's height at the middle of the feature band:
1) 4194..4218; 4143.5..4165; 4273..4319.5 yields -2.4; 18.4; 18.8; 18.5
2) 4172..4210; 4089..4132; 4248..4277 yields 1.5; 20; 20.5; 20.2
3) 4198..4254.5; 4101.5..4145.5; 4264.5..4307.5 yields -2.5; 20.1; 18.9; 19.4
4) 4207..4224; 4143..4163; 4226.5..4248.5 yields -0.6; 18.5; 20.7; 20.2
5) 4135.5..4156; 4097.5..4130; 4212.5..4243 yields 0.8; 20.1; 20.1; 20.1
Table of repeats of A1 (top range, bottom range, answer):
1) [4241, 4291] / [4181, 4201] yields 1.08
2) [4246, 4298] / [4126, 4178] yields 1.15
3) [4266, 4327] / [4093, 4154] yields 1.08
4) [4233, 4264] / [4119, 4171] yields 1.16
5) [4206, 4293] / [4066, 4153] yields 1.11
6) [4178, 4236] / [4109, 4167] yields 1.06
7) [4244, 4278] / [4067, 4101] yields 1.17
